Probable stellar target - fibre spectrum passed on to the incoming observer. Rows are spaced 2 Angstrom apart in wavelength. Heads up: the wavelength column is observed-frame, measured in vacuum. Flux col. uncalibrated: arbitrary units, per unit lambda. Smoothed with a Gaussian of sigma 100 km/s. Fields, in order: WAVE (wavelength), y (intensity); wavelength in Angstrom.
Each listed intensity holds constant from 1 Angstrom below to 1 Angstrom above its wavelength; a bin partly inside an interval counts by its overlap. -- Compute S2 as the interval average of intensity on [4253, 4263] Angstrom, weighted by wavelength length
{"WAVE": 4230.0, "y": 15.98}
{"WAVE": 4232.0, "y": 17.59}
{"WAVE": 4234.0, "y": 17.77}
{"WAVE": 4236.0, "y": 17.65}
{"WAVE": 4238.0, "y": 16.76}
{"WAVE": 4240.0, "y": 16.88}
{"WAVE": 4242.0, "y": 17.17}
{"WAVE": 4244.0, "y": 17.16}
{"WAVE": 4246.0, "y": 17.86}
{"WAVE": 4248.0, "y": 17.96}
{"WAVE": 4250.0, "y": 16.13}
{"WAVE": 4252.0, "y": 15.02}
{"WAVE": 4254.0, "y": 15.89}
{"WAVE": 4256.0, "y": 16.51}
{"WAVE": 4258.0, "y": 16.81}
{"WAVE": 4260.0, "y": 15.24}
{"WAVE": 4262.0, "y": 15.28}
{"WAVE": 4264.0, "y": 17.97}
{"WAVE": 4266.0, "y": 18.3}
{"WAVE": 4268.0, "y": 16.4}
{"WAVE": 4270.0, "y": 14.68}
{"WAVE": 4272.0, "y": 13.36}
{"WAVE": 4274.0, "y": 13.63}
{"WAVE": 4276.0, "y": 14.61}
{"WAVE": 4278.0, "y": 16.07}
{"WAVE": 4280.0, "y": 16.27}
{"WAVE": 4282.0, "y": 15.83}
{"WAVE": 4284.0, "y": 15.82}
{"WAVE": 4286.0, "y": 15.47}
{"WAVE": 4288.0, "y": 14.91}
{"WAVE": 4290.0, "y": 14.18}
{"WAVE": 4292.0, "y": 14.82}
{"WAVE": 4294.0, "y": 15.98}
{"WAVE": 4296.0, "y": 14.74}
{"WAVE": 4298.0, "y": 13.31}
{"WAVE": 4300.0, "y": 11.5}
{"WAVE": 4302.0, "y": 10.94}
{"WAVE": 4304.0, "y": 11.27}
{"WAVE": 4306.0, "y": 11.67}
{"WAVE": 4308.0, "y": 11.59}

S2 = 15.9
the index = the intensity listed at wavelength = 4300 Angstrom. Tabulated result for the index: 11.5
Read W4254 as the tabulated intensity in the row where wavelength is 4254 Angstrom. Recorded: 15.89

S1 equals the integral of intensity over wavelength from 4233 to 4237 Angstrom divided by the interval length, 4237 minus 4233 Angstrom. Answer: 17.7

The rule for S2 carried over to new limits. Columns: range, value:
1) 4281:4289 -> 15.5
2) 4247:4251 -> 17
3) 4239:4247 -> 17.3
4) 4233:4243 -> 17.2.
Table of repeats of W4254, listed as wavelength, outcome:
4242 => 17.17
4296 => 14.74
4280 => 16.27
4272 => 13.36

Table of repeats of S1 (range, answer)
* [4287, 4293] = 14.6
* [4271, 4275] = 13.5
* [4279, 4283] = 16.1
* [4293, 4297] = 15.4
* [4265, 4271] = 16.5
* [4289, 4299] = 14.6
